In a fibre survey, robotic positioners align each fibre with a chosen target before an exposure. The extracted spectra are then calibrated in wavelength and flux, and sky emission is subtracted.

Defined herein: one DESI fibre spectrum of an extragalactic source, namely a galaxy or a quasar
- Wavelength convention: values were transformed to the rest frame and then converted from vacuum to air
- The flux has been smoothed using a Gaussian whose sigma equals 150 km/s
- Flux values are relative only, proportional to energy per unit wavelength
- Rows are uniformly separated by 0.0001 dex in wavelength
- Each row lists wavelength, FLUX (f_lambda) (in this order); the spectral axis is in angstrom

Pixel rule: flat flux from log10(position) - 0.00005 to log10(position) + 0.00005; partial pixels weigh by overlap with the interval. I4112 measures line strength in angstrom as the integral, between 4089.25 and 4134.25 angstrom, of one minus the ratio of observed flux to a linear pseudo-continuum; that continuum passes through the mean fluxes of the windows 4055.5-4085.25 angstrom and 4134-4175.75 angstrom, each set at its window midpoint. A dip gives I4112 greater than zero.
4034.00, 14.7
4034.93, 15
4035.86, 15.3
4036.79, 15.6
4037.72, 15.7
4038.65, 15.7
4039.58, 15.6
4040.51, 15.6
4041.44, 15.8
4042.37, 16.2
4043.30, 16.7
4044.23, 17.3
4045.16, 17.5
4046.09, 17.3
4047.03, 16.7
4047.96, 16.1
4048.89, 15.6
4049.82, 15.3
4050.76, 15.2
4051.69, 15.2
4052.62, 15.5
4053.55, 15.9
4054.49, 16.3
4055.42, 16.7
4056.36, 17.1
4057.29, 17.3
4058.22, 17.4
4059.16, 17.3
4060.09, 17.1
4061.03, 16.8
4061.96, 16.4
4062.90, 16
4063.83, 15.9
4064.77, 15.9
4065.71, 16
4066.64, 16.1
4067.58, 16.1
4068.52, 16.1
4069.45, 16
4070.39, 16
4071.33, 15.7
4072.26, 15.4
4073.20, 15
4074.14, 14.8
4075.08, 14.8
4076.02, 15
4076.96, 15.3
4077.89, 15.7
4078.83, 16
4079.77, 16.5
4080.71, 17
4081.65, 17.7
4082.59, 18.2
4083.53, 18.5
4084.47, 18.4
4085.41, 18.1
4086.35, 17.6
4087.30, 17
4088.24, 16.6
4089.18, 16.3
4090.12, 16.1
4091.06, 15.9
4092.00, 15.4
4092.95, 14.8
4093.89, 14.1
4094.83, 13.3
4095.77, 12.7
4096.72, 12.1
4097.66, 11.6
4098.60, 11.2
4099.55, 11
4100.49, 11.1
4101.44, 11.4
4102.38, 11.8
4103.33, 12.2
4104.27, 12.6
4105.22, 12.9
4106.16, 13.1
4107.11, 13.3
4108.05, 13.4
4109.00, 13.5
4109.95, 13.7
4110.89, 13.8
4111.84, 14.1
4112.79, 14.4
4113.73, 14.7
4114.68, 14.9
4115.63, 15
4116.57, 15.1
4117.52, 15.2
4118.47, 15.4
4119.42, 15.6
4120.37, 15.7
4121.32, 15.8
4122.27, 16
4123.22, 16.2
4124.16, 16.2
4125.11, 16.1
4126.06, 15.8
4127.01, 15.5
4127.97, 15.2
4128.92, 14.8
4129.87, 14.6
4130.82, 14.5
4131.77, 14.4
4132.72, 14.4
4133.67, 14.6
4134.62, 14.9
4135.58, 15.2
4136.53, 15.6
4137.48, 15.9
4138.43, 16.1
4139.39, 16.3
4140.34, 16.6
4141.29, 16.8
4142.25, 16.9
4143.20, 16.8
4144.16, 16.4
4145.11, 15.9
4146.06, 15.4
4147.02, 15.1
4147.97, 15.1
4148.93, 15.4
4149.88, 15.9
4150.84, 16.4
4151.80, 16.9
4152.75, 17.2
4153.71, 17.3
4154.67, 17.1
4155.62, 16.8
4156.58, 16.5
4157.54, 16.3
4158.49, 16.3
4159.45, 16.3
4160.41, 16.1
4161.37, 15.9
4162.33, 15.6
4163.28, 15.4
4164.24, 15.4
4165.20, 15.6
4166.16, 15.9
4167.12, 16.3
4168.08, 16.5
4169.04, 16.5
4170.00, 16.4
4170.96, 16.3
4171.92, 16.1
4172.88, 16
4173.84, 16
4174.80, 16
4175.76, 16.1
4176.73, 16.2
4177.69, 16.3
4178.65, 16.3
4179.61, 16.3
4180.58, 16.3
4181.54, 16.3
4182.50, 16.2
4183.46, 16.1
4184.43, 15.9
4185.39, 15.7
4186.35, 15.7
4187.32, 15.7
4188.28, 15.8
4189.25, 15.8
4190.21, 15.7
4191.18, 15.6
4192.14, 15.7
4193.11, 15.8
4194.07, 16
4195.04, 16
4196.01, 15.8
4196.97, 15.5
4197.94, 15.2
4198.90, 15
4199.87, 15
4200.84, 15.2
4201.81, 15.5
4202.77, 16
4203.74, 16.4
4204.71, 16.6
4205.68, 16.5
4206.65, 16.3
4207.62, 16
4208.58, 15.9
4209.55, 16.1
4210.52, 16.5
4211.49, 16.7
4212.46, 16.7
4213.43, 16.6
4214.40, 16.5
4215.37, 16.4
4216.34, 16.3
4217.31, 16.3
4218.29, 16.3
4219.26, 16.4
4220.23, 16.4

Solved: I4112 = 5.8 angstrom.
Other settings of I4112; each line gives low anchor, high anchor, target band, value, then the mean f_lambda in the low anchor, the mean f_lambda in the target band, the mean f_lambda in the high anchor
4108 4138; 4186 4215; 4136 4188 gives -2.3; 15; 16.2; 15.9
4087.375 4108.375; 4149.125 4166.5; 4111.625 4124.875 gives -0.9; 13.4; 15.4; 16.3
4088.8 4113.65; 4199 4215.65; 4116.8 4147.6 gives -3.2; 13.3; 15.6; 16.1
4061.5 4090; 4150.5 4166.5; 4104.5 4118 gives 1.9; 16.3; 14.1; 16.3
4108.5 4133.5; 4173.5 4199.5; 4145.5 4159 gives -0.7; 15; 16.3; 15.9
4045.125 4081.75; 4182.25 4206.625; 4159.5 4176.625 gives -0.2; 16.1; 16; 15.8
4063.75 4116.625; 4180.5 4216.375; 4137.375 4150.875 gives -0.6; 14.8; 16.1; 16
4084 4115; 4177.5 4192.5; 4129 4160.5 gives -1.8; 14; 15.9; 16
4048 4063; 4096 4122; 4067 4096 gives -2.1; 16.3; 16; 13.5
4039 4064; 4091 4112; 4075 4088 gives -2.4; 16.4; 16.9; 12.9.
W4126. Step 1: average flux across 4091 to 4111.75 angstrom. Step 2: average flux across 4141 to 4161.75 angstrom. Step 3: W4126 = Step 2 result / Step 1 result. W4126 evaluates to 1.26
